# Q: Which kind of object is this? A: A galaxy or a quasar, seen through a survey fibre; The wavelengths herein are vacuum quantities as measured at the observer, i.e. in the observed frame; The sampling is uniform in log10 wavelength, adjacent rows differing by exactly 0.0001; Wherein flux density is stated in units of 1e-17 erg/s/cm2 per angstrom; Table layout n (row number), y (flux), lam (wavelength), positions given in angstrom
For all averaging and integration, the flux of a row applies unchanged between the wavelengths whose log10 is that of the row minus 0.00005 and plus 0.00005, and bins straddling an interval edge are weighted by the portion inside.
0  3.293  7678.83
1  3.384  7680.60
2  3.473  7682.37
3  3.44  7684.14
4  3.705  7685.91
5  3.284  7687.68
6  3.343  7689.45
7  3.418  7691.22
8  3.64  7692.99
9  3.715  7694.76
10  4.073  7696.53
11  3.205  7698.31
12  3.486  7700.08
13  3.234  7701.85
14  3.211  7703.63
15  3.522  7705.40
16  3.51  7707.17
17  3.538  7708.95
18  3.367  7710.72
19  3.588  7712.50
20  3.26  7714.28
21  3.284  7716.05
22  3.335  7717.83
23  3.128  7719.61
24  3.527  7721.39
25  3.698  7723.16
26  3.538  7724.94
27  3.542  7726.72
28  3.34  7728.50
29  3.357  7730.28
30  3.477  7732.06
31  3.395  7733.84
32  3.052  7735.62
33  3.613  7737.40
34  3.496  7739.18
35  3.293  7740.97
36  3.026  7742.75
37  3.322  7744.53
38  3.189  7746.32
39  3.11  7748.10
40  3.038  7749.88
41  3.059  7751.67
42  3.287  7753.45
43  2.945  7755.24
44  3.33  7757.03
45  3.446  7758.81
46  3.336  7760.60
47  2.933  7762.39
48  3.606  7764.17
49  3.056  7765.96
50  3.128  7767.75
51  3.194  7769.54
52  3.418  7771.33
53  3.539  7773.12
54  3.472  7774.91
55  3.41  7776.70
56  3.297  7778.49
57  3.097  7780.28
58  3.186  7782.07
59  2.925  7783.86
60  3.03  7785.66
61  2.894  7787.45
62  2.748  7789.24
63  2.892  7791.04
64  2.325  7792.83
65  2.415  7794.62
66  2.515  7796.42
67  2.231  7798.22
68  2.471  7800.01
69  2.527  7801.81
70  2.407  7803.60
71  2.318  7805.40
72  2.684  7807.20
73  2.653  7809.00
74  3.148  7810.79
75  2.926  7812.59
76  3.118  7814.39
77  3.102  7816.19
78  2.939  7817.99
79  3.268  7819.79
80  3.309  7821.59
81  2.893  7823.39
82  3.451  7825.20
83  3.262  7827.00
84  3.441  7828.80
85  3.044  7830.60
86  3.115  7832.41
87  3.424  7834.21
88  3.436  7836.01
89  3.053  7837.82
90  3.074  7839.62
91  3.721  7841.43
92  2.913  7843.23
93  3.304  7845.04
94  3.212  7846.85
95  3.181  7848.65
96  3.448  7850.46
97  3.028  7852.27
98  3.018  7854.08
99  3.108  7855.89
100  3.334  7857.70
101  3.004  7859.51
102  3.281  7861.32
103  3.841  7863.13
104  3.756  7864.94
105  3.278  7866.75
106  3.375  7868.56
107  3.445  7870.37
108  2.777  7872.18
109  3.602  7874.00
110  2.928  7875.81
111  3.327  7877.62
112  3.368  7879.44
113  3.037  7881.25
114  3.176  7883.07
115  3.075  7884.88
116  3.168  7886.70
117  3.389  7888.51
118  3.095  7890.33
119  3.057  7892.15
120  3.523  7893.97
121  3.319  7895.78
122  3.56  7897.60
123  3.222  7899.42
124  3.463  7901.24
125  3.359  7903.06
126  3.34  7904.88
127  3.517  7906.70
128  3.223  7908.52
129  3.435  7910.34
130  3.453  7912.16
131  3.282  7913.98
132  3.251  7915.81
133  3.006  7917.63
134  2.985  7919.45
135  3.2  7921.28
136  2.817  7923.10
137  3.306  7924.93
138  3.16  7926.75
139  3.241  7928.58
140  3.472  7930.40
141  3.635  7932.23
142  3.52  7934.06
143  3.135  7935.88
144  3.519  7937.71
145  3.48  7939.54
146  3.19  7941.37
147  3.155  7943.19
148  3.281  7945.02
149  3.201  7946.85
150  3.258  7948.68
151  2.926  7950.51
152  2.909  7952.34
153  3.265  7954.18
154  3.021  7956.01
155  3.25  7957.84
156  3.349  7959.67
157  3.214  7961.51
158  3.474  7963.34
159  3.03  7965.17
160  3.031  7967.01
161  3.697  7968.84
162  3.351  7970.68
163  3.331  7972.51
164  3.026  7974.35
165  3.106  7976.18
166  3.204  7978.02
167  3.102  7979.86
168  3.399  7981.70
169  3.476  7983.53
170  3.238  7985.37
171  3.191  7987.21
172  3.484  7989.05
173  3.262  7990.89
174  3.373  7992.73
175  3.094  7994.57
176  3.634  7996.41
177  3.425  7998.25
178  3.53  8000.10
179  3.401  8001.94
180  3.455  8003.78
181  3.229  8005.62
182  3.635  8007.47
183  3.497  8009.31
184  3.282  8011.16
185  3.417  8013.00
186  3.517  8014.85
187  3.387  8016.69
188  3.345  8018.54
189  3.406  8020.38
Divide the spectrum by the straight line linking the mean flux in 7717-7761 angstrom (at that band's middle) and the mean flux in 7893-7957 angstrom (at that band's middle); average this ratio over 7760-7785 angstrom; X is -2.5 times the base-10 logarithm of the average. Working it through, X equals 0.02 mag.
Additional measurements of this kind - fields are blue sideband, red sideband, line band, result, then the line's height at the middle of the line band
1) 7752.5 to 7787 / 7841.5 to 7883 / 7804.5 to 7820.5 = 0.12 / 3.25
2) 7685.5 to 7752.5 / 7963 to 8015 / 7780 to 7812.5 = 0.25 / 3.38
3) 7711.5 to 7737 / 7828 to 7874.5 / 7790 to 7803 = 0.32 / 3.33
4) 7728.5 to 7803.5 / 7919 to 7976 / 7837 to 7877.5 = -0.03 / 3.17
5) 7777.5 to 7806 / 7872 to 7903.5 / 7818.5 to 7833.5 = -0.11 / 2.91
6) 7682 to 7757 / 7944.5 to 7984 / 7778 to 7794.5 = 0.15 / 3.34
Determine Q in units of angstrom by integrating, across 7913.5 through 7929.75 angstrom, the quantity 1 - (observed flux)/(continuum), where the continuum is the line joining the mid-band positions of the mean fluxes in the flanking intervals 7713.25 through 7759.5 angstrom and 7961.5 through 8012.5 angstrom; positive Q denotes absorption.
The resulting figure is 0.9 angstrom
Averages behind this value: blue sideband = 3.31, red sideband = 3.33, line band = 3.14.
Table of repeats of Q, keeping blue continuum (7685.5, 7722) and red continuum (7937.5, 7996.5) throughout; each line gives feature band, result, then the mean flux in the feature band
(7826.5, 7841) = 0.4 angstrom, 3.25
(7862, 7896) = 0.2 angstrom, 3.29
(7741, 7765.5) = 1.5 angstrom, 3.2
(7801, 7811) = 2.3 angstrom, 2.59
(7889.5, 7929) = 0.3 angstrom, 3.26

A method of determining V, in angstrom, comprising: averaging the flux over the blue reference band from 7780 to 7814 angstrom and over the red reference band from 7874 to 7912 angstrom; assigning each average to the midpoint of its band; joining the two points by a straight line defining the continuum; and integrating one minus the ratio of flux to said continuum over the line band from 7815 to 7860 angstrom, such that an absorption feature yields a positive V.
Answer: -3.9 angstrom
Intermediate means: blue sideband 2.7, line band 3.2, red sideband 3.29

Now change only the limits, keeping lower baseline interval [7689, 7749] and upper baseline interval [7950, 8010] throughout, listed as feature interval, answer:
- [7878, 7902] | 0.5 angstrom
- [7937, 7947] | 0.0 angstrom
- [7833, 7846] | 0.3 angstrom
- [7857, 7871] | -0.3 angstrom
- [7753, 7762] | 0.4 angstrom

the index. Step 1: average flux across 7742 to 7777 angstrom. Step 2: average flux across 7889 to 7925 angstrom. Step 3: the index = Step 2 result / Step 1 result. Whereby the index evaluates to 1.01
